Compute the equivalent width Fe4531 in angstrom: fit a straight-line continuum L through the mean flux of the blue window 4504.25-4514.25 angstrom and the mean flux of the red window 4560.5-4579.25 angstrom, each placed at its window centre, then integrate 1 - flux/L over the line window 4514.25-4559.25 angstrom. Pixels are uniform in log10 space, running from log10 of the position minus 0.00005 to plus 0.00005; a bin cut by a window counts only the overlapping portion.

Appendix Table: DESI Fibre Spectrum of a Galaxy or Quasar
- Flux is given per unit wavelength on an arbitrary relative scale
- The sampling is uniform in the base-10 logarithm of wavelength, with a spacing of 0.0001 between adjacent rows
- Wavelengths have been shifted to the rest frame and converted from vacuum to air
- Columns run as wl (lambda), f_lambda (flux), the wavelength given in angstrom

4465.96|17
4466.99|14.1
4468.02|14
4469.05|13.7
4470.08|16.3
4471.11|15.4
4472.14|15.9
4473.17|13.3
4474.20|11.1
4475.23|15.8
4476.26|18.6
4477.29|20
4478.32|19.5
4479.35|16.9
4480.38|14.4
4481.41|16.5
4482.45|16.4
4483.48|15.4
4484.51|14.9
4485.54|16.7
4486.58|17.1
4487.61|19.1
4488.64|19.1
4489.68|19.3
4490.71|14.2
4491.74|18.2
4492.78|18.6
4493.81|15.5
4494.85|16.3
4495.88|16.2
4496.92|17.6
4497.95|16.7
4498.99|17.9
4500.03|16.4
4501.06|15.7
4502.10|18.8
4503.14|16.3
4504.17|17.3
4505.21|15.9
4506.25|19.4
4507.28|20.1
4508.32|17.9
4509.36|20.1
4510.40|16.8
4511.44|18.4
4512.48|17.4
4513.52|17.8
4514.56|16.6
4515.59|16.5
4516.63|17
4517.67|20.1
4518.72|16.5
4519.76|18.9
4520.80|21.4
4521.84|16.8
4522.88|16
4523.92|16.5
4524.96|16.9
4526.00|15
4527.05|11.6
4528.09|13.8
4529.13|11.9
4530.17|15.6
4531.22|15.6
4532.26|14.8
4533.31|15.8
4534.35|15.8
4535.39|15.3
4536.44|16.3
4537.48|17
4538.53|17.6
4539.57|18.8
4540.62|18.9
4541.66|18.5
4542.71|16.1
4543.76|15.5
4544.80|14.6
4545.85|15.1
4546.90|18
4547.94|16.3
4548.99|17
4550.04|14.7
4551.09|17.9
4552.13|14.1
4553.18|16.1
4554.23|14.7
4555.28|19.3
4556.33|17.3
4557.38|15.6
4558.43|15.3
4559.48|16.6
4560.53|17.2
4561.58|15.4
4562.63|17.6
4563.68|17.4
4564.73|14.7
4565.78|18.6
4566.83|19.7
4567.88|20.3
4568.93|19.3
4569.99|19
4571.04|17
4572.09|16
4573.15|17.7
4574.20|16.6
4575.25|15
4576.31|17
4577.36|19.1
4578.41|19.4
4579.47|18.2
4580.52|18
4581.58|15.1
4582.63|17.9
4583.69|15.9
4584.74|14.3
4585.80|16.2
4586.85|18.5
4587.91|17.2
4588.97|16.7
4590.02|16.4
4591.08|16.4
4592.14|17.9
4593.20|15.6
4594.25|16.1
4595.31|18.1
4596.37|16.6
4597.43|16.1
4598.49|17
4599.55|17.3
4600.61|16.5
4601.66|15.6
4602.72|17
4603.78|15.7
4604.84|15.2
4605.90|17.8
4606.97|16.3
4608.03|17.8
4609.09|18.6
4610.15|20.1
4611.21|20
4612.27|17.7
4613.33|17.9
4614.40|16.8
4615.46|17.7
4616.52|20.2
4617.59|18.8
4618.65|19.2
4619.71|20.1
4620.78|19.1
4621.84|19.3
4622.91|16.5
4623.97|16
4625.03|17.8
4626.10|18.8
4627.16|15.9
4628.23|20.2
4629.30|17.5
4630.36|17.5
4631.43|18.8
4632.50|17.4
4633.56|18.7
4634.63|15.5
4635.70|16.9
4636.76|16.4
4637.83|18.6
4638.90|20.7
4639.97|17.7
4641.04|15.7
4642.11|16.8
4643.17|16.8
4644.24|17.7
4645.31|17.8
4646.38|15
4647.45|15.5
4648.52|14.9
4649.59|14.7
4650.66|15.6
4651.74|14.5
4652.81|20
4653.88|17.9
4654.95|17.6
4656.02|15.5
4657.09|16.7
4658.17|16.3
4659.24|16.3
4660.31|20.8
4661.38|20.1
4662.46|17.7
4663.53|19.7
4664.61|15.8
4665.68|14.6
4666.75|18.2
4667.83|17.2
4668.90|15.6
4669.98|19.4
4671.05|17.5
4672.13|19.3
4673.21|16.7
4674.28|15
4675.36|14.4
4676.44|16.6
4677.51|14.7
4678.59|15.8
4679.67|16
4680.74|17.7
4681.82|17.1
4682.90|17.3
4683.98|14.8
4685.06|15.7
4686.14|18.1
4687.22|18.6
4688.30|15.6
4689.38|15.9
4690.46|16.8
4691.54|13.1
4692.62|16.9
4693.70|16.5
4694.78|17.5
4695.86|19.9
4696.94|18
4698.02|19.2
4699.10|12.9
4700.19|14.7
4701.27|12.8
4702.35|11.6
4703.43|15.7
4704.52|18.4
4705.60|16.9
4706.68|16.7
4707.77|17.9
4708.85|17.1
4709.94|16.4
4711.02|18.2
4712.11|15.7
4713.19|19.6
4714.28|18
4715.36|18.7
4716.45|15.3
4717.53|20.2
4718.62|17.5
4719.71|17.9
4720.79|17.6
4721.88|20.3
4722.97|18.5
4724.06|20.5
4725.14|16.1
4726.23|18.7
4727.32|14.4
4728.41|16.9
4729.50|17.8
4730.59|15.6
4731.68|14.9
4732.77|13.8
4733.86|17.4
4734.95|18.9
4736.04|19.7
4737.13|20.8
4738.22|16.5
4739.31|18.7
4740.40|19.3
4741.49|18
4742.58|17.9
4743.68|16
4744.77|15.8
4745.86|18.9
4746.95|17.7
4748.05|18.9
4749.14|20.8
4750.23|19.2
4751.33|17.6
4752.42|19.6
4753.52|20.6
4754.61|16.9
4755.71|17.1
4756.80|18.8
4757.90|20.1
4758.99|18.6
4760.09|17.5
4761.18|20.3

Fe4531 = 3.9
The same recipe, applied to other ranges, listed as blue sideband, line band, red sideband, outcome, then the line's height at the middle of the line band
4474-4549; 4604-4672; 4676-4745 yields -2.4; 17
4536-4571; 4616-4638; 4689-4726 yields -1.3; 17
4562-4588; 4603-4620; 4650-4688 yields -0.8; 17.3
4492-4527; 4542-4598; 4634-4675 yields 1.3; 17.2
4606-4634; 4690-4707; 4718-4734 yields 1.3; 17.5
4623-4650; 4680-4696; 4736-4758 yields 1.0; 17.8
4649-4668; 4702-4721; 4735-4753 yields 0.8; 18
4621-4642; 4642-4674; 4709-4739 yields 1.1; 17.7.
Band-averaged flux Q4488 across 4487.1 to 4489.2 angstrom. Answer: 19.1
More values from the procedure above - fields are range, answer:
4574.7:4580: 17.7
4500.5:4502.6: 17.2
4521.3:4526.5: 16.3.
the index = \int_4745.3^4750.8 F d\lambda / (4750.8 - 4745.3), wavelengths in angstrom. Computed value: 19.1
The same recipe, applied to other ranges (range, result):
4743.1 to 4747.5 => 17.1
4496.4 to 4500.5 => 17.1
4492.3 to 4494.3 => 17.1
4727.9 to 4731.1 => 16.8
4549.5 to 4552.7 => 15.6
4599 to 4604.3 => 16.4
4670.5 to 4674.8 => 17.2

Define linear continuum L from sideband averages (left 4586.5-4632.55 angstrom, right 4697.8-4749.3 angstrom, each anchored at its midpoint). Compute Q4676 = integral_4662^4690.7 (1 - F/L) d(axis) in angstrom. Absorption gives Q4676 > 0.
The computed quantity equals 1.13 angstrom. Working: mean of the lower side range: 17.6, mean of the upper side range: 17.3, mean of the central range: 16.7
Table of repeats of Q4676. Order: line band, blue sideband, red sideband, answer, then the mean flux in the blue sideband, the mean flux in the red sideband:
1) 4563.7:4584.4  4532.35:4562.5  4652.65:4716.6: -1.3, 16.4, 16.8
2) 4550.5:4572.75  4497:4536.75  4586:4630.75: 0.1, 16.8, 17.6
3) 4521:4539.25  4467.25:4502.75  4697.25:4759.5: 1.2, 16.5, 17.6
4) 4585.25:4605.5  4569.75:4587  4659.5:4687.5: 0.5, 17.1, 17.1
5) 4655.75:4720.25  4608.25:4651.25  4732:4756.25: 3.8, 17.7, 18.2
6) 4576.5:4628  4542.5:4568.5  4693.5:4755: -1.7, 16.6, 17.5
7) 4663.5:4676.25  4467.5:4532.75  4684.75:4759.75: 0.3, 16.7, 17.4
